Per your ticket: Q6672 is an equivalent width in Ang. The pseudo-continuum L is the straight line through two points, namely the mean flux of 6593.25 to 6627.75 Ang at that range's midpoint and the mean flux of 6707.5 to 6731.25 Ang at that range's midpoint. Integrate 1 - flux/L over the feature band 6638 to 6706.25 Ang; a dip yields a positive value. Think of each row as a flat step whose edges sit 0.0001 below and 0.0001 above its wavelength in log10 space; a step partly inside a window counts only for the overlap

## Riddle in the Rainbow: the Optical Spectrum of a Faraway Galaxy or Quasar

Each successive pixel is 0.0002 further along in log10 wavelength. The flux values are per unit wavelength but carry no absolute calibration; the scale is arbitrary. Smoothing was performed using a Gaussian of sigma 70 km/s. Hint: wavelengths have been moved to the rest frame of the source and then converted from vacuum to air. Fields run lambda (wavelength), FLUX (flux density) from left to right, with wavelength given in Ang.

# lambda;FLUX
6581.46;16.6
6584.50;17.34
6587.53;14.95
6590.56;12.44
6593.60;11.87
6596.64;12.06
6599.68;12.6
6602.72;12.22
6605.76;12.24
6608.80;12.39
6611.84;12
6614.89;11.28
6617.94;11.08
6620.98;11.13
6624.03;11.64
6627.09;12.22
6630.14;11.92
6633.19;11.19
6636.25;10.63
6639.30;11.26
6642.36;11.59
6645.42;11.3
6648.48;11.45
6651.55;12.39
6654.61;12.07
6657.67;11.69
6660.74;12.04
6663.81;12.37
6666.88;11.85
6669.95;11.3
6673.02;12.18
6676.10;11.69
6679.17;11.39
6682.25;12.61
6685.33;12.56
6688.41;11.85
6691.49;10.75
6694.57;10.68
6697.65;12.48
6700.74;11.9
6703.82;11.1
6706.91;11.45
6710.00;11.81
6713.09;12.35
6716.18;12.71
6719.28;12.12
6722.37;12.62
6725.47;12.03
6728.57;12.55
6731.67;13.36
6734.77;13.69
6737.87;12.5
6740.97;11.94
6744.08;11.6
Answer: 2.2 Ang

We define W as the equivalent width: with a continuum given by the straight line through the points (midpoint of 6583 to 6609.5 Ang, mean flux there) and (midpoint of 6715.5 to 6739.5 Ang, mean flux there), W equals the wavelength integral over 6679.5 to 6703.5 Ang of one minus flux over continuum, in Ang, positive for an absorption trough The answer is 2.0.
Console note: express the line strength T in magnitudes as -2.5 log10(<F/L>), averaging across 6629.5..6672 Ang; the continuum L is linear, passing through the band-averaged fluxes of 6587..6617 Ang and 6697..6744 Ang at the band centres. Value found 0.06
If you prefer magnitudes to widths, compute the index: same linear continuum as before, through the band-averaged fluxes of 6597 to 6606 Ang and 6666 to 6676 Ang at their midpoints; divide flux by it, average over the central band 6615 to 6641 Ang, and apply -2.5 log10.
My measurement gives 0.07 mag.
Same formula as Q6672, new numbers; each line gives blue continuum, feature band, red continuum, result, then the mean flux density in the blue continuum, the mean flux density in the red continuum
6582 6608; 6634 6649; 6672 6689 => 1.7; 13.3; 12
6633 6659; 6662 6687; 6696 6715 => -0.7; 11.5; 11.9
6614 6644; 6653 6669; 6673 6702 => -0.5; 11.4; 11.8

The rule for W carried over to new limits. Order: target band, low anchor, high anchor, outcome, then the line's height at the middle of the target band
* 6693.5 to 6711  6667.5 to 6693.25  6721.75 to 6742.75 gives 0.81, 12.2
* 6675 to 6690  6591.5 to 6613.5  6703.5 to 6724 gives 0.10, 12.1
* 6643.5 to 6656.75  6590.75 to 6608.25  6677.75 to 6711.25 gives 0.16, 11.9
